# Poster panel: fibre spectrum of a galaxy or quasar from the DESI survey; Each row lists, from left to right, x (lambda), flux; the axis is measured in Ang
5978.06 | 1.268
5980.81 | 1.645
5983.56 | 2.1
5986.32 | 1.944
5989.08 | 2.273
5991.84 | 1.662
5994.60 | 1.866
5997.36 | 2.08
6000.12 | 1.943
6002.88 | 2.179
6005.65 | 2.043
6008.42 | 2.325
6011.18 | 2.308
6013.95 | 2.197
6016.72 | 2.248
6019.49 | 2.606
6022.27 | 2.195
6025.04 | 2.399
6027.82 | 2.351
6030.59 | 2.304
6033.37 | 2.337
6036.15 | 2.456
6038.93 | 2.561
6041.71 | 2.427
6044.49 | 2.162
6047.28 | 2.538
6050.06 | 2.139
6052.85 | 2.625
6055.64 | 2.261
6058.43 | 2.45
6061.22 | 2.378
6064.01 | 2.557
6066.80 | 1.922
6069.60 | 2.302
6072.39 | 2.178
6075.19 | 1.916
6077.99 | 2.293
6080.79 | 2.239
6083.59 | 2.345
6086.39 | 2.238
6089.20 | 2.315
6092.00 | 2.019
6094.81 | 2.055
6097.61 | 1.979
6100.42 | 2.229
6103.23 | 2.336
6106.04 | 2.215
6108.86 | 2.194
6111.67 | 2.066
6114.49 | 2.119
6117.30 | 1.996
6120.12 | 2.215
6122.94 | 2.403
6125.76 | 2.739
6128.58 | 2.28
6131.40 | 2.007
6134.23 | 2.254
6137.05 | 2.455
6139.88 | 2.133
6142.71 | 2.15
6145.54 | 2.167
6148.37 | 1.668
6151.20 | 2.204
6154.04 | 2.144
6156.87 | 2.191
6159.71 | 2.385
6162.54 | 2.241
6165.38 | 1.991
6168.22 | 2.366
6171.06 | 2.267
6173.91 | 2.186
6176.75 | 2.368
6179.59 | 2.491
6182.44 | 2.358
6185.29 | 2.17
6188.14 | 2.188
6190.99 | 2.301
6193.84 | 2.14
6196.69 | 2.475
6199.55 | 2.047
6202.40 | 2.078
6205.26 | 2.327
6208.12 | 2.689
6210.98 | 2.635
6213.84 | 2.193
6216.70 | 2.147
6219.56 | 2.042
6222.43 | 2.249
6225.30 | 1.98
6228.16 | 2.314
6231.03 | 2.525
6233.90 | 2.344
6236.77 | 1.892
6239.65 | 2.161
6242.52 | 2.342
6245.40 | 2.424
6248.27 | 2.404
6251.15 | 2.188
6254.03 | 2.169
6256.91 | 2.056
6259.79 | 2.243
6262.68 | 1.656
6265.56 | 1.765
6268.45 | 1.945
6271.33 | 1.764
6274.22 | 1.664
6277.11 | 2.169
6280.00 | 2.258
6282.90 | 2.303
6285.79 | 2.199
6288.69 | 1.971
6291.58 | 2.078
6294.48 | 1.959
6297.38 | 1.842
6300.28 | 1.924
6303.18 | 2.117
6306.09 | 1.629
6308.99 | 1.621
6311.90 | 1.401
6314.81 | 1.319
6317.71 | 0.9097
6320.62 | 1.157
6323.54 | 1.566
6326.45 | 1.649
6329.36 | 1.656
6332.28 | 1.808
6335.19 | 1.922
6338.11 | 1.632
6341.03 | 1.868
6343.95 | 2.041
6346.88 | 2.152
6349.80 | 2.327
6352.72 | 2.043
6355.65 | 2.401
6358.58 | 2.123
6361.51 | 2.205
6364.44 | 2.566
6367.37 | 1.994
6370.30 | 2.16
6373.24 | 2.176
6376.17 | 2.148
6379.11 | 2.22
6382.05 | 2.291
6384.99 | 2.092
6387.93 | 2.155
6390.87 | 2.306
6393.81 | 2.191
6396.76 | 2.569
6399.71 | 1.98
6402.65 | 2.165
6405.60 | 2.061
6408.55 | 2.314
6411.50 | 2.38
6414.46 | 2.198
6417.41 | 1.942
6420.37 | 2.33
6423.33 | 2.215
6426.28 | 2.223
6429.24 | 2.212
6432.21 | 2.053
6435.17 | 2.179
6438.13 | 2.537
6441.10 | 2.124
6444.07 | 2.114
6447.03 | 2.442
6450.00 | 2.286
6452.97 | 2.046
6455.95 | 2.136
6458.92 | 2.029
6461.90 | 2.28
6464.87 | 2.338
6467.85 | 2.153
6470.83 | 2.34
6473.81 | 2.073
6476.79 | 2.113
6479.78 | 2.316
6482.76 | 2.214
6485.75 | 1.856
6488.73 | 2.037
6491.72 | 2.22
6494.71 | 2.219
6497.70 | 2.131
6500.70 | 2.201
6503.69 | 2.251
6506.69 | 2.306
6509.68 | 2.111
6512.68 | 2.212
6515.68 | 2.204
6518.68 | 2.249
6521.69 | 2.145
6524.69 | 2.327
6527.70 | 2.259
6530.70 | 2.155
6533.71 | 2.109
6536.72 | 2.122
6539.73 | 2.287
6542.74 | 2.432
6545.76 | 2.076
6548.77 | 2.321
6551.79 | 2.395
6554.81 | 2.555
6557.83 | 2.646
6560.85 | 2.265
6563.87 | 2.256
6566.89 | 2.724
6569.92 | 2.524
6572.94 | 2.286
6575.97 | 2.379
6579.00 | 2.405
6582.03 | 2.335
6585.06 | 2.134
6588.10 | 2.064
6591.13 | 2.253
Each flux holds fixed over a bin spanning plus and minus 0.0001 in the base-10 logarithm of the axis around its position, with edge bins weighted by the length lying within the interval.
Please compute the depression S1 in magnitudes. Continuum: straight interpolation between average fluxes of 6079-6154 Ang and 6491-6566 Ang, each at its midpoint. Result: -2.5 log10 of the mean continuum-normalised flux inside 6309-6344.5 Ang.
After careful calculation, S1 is 0.382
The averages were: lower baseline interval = 2.19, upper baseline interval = 2.26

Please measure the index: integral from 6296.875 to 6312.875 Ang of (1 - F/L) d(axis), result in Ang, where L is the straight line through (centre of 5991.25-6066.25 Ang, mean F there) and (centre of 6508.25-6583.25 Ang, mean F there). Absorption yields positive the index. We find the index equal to 3.7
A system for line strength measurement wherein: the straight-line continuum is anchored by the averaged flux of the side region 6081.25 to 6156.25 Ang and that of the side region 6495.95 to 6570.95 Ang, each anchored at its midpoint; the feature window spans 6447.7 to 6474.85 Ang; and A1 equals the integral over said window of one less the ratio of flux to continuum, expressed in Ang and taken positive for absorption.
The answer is 0.9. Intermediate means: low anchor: 2.19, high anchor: 2.29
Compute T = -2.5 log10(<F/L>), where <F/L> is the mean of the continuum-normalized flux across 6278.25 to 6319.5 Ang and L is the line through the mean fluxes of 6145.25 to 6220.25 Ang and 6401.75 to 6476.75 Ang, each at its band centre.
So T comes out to 0.22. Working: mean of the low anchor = 2.24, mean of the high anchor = 2.21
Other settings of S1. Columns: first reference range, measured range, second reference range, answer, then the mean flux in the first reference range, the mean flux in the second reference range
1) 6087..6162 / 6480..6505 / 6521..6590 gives 0.07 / 2.19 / 2.31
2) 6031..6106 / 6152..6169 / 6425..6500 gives 0.02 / 2.28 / 2.19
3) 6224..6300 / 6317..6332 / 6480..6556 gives 0.42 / 2.1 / 2.22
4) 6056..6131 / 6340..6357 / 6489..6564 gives 0.05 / 2.23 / 2.25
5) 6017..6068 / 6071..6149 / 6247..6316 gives 0.03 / 2.37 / 1.94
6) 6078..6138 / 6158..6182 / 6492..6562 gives -0.03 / 2.22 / 2.26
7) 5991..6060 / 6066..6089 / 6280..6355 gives 0.00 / 2.27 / 1.82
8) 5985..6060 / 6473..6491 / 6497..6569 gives 0.09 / 2.26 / 2.28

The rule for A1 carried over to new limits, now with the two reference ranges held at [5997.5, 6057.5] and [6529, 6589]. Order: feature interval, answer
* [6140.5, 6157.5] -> 1.69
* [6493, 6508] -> 0.67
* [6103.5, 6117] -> 0.94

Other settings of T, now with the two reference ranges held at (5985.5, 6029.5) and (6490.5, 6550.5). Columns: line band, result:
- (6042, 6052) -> -0.07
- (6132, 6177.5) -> 0.00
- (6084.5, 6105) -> 0.00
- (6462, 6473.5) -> -0.02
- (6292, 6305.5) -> 0.13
